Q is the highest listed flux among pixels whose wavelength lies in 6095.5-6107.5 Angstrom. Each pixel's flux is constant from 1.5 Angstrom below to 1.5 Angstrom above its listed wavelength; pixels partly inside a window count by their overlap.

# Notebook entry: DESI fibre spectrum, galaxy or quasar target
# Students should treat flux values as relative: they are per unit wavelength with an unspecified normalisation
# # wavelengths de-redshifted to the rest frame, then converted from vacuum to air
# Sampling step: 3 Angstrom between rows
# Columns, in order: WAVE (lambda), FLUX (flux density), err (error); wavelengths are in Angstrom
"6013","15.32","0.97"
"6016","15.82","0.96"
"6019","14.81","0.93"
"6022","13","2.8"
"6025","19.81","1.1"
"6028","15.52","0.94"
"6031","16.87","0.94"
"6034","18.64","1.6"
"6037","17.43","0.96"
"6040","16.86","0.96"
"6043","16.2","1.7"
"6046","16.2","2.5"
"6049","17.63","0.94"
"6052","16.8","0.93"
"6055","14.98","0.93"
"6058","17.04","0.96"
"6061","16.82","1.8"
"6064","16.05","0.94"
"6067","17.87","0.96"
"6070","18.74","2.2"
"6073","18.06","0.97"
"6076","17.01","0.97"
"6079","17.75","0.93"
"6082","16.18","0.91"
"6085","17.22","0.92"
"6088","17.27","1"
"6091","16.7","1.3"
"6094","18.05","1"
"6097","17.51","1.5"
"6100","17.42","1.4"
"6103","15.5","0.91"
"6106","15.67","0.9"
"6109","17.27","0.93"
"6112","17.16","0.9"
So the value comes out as 17.51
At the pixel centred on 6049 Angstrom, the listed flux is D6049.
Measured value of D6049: 17.63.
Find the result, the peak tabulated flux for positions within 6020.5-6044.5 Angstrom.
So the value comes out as 19.81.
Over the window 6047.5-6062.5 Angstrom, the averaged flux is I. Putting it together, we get 16.7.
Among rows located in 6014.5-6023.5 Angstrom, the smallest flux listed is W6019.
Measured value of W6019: 13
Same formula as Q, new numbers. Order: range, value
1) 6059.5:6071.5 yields 18.74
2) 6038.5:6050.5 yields 17.63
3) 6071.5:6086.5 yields 18.06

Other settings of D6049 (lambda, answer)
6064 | 16.05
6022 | 13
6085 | 17.22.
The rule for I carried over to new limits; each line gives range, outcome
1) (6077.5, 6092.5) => 17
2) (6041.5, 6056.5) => 16.4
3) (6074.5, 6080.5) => 17.4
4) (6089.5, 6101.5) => 17.4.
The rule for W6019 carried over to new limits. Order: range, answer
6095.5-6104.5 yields 15.5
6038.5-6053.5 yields 16.2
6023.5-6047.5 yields 15.52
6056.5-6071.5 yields 16.05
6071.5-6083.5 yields 16.18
